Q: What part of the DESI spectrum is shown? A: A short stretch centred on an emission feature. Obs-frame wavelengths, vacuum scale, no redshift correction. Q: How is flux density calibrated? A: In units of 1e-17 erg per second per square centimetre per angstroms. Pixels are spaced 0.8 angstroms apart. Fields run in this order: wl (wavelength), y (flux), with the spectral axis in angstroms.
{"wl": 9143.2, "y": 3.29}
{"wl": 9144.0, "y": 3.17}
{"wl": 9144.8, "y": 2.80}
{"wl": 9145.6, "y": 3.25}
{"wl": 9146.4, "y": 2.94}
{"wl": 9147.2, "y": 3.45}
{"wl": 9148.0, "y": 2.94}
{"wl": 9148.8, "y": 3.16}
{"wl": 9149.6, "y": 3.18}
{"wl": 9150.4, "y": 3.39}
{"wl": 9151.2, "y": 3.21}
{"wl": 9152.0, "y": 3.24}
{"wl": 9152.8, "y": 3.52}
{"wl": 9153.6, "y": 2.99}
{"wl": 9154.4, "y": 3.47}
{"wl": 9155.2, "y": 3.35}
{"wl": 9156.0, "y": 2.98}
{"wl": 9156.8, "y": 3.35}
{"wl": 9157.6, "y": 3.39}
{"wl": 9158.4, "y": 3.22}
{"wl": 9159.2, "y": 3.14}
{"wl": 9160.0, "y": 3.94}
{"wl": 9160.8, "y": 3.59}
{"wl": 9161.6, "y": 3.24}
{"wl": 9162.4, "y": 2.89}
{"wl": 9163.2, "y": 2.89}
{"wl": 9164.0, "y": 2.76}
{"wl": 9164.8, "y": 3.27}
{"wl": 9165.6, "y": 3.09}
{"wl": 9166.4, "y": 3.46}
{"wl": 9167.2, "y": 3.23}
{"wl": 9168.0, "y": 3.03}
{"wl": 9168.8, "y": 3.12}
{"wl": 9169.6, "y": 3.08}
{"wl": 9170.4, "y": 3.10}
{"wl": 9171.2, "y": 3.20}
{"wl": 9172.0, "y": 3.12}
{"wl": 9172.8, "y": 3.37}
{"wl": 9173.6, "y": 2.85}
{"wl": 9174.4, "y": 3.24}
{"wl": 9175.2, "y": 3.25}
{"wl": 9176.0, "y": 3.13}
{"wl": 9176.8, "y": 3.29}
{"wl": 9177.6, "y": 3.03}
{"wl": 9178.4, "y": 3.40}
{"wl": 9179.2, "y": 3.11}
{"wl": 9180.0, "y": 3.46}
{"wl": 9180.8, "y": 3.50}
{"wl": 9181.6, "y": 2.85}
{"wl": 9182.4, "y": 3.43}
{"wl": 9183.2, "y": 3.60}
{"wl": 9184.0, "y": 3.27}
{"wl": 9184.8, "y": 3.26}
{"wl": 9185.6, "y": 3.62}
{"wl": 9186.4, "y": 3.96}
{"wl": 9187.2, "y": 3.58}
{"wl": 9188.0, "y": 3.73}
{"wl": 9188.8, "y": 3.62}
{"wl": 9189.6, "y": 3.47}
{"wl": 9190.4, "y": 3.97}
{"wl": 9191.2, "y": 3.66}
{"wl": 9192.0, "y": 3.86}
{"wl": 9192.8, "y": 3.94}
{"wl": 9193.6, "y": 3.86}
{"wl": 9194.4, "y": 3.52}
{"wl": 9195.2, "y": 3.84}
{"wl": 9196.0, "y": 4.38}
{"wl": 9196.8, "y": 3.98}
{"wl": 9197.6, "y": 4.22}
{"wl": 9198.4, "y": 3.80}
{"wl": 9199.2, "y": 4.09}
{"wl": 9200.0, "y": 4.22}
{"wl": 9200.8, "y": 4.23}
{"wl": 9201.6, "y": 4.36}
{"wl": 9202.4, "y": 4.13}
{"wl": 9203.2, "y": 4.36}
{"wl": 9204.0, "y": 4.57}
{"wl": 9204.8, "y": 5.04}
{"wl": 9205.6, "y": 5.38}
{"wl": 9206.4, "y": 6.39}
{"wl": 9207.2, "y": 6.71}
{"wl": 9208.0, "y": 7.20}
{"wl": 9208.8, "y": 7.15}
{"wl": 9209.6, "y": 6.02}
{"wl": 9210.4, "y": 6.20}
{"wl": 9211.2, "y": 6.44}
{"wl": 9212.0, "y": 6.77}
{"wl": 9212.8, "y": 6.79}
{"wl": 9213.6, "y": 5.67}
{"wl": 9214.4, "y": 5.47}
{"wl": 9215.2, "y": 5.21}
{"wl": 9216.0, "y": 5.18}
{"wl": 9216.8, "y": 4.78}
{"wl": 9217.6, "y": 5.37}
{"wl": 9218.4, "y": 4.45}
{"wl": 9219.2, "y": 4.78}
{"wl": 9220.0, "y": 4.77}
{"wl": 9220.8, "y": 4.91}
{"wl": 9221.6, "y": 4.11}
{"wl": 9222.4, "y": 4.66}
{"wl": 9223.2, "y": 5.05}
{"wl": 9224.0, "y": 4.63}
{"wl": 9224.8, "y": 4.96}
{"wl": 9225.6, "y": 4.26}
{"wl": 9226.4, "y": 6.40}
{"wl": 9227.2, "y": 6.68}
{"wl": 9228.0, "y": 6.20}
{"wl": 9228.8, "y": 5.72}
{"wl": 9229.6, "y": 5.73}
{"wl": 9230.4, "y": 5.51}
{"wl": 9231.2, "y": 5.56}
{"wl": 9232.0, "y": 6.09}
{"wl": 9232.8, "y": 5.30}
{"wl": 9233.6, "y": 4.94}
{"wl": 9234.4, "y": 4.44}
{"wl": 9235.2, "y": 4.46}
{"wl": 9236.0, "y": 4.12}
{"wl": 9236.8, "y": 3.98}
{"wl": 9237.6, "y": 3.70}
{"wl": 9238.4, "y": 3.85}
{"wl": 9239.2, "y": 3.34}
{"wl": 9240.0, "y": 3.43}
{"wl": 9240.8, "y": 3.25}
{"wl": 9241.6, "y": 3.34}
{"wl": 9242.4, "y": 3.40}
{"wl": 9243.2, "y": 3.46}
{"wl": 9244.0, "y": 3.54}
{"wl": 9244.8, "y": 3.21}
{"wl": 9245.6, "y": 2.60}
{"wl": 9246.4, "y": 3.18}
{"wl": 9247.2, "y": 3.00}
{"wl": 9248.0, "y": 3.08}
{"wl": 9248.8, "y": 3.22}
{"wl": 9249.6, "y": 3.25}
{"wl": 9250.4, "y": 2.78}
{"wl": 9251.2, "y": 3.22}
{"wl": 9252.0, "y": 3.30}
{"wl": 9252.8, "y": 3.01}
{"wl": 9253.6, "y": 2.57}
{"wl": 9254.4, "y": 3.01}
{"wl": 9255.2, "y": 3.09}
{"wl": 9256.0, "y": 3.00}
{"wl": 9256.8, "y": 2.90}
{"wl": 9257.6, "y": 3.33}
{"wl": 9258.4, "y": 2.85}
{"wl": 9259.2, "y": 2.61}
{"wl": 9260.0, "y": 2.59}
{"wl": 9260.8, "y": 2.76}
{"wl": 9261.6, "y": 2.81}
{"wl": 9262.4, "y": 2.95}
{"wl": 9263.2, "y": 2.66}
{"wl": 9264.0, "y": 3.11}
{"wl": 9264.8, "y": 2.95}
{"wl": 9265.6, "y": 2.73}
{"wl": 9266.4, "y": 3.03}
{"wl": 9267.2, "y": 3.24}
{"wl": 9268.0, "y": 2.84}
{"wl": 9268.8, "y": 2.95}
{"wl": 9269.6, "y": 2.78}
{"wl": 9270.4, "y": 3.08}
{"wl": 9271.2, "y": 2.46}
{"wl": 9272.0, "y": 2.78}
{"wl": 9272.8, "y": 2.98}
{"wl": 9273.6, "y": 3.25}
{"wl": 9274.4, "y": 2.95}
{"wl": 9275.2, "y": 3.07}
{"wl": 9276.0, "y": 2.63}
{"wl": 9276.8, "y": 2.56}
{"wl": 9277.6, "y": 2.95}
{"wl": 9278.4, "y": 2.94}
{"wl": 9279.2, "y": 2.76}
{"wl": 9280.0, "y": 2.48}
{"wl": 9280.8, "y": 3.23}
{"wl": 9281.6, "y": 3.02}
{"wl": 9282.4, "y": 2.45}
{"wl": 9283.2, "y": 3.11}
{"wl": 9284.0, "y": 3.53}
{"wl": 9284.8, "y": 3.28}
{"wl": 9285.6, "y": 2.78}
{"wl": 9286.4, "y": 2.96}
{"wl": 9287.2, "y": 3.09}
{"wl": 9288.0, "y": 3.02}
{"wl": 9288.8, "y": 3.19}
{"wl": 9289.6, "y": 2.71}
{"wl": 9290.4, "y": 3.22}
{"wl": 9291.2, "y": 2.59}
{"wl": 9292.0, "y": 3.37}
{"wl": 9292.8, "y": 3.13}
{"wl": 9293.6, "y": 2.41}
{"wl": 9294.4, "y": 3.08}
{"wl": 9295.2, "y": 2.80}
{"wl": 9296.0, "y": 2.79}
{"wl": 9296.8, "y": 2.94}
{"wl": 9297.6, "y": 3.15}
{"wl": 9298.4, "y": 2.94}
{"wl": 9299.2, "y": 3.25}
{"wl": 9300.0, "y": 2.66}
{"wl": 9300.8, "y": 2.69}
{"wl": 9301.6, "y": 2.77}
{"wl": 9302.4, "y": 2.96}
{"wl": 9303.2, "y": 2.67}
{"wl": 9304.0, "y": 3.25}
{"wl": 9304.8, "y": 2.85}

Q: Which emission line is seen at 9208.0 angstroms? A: [S II]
